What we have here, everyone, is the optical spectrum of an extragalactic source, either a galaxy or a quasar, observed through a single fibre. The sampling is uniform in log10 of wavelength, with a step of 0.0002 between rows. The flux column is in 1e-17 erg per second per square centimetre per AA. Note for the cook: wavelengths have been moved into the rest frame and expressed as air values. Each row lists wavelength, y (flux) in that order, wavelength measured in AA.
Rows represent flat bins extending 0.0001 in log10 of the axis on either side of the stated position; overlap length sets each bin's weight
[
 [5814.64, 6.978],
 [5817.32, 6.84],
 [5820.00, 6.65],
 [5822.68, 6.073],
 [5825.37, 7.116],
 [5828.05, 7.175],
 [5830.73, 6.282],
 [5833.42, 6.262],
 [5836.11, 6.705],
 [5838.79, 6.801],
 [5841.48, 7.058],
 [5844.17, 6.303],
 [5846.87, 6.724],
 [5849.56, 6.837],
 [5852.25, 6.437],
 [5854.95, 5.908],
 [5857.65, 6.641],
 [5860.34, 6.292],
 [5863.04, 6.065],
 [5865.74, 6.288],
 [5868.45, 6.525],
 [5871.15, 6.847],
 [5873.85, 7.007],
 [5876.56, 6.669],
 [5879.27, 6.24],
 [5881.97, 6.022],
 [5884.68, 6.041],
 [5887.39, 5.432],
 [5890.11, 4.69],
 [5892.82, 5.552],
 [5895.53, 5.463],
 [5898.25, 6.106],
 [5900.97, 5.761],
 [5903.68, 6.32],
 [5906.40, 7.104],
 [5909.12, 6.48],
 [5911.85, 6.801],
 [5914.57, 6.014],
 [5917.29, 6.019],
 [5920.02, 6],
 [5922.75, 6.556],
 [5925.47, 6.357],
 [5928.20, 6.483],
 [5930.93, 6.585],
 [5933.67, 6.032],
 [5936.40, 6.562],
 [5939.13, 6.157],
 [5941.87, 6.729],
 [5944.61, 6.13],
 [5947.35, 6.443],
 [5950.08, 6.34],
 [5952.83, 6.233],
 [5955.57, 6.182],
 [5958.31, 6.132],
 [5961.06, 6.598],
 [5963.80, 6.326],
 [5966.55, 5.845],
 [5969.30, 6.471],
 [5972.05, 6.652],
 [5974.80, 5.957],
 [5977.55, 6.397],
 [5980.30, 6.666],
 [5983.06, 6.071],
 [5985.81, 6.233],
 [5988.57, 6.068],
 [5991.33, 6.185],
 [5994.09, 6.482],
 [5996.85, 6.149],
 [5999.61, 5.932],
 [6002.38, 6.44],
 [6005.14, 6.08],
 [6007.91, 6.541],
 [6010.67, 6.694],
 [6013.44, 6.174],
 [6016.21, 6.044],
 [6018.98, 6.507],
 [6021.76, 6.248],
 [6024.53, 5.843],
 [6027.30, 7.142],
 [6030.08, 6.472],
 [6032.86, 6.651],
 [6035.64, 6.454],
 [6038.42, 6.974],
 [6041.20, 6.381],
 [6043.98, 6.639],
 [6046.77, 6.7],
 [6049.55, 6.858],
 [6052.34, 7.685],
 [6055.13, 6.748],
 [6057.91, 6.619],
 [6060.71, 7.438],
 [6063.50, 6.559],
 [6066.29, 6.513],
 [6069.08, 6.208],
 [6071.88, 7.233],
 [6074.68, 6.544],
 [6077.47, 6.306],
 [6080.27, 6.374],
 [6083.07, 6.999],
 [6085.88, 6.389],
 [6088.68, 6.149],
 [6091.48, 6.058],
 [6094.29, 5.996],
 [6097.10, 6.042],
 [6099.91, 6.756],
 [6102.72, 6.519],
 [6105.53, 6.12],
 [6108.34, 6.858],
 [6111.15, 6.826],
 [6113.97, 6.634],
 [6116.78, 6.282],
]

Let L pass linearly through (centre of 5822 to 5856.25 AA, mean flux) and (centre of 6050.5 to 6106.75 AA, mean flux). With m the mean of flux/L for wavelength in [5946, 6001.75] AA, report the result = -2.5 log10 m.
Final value 0.053 mag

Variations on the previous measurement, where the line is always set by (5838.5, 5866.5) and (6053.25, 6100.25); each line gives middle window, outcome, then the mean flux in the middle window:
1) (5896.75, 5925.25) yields 0.03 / 6.31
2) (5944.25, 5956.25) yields 0.04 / 6.28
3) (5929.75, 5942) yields 0.02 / 6.38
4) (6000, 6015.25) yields 0.03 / 6.35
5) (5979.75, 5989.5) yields 0.05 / 6.23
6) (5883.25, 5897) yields 0.19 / 5.44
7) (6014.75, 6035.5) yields 0.02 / 6.42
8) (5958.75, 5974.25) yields 0.03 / 6.34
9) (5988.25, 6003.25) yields 0.05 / 6.21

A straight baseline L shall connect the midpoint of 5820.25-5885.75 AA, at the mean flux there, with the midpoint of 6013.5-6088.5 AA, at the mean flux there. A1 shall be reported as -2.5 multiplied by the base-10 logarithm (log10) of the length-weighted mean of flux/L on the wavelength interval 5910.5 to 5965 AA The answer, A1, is 0.04 mag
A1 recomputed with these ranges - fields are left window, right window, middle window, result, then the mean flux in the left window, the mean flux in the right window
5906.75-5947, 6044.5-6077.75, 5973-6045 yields 0.04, 6.37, 6.8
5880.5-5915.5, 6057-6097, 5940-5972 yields -0.03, 5.99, 6.51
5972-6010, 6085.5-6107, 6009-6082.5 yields -0.06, 6.27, 6.25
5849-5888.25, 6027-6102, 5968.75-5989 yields 0.03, 6.35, 6.62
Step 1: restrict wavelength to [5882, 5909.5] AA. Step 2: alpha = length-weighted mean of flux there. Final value 5.88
